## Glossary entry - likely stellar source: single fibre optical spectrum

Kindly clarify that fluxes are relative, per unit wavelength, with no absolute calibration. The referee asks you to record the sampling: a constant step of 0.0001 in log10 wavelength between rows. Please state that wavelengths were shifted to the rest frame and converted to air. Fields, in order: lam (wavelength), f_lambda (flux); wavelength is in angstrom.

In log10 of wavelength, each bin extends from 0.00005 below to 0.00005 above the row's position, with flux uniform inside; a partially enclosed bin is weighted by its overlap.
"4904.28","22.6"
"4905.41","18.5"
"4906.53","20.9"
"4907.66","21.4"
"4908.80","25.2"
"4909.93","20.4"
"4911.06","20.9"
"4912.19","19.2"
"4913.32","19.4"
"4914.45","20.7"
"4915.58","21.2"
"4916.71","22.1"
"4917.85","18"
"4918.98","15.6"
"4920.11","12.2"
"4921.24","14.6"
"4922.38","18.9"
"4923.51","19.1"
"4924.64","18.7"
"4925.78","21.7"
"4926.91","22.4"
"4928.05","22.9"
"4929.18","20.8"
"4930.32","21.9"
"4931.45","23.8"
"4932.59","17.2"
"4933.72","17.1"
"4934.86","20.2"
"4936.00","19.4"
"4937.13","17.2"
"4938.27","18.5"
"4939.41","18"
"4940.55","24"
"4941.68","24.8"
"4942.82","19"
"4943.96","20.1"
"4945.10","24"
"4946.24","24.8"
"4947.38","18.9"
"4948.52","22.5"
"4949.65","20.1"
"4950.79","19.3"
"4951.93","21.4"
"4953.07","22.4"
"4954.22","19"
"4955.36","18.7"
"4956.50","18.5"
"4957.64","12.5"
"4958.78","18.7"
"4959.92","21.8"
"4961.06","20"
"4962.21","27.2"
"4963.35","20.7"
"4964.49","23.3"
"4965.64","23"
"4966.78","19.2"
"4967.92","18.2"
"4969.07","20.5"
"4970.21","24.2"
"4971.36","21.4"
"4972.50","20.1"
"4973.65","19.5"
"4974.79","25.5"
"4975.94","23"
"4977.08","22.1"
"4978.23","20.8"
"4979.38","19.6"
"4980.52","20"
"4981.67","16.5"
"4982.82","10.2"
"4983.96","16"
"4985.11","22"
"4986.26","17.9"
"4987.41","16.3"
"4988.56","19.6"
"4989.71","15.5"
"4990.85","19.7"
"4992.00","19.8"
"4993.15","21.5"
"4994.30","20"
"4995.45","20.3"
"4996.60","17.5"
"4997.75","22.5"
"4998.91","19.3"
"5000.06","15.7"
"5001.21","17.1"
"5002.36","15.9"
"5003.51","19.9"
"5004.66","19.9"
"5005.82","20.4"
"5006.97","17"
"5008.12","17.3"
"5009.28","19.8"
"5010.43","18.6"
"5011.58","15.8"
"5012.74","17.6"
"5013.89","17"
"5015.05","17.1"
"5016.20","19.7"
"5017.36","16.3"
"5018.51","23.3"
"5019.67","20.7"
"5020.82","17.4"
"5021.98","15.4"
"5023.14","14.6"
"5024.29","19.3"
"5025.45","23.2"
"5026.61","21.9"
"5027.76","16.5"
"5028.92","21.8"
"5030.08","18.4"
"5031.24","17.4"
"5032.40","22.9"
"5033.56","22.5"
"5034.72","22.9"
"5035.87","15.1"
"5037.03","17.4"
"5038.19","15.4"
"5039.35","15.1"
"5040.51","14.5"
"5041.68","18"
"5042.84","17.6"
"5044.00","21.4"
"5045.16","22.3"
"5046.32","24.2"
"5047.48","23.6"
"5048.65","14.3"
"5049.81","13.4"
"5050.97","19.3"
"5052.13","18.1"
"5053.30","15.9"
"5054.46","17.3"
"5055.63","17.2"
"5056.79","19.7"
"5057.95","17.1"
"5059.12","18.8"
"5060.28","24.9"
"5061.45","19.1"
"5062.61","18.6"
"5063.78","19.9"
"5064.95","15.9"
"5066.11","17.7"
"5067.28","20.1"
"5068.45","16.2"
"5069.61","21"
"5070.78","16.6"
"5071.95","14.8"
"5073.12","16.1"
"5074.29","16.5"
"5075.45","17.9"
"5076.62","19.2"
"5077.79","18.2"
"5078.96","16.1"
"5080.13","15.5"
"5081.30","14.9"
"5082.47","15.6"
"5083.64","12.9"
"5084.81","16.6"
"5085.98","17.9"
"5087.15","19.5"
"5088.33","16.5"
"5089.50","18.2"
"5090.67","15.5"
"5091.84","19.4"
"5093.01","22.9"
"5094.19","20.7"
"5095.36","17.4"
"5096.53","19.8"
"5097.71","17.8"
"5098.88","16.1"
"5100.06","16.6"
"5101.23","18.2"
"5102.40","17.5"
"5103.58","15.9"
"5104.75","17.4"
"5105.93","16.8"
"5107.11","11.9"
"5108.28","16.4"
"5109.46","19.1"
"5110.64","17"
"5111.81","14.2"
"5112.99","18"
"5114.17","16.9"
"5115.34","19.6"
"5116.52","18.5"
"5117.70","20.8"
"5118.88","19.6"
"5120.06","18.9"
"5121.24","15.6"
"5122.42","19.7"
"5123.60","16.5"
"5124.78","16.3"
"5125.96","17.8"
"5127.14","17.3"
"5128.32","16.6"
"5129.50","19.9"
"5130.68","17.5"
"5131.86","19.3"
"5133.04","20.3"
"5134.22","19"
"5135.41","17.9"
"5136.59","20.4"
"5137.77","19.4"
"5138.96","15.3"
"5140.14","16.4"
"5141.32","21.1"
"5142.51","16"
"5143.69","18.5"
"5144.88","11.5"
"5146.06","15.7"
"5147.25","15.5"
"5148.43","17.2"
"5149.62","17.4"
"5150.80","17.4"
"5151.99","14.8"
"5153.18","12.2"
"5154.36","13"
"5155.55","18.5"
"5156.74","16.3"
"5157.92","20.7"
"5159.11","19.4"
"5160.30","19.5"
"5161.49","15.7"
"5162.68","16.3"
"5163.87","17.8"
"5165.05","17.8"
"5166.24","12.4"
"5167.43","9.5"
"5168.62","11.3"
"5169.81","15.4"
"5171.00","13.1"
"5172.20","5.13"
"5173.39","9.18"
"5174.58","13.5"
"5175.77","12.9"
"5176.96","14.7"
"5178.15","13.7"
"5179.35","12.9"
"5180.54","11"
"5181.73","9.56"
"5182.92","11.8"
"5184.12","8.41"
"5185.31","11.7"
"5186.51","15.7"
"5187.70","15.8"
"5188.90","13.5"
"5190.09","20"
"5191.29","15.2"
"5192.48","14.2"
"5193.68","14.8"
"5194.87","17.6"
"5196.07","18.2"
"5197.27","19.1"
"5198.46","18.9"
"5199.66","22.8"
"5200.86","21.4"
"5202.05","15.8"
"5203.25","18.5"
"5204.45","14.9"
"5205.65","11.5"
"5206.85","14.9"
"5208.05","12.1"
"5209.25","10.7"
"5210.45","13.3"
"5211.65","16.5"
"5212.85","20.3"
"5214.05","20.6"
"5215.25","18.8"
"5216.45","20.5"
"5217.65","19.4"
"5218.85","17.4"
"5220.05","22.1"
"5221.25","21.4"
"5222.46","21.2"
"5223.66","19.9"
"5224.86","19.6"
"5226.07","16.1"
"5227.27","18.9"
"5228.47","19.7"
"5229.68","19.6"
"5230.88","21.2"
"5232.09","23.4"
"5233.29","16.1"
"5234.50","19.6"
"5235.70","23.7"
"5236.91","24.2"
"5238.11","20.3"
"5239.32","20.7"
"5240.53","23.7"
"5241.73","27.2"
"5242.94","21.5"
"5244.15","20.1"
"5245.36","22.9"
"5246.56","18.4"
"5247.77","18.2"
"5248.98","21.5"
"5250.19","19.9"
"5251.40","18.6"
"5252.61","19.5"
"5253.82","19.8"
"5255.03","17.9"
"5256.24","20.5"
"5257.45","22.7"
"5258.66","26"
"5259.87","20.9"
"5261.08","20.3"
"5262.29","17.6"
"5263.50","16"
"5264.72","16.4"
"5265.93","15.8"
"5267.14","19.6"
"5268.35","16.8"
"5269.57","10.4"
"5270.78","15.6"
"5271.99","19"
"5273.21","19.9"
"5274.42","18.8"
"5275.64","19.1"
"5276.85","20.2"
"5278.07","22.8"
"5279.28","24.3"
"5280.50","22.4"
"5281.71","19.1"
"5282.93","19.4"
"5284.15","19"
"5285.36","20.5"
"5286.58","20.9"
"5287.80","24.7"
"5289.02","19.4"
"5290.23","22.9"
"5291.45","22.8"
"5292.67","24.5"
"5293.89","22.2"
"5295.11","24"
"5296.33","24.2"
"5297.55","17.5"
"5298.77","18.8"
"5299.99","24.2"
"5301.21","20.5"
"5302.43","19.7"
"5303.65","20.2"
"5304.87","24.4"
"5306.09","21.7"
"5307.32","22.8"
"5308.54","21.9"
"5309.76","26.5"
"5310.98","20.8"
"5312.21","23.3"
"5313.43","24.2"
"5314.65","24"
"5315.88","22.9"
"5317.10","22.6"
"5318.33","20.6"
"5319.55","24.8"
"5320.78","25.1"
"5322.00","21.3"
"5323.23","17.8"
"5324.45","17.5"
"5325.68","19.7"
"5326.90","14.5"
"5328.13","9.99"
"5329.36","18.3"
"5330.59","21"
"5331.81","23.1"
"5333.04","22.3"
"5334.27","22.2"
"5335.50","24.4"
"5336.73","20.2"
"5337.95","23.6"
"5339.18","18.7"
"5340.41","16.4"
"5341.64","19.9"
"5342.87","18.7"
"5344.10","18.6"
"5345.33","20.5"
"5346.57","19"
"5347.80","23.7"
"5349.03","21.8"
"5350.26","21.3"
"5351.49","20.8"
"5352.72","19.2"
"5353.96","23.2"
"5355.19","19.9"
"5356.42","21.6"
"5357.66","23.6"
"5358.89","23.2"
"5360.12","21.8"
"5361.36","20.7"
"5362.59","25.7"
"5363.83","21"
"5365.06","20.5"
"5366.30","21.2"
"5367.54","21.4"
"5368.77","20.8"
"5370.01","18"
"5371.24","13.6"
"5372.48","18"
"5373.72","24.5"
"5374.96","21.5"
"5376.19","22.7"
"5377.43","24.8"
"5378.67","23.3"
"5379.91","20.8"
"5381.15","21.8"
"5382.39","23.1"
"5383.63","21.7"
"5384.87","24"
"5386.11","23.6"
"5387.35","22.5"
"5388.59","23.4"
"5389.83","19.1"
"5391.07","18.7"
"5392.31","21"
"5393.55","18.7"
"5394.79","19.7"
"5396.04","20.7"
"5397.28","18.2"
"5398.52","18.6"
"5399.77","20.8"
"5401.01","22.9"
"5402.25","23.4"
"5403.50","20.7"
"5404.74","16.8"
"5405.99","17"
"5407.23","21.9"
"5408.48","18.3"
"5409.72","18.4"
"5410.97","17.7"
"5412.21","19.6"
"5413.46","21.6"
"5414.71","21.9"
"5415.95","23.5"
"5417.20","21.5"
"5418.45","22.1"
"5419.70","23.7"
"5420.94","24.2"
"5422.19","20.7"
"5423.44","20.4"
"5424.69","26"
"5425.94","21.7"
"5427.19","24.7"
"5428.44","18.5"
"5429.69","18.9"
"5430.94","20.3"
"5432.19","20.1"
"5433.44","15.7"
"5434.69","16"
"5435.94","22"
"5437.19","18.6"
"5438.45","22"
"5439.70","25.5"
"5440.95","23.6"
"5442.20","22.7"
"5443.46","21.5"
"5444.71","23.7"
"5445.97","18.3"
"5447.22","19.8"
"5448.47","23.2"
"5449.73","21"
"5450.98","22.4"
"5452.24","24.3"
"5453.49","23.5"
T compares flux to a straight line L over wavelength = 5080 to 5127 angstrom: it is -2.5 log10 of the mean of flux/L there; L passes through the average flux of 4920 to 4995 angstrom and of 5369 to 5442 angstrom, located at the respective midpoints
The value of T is 0.17 mag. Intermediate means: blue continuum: 20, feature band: 17.4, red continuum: 20.9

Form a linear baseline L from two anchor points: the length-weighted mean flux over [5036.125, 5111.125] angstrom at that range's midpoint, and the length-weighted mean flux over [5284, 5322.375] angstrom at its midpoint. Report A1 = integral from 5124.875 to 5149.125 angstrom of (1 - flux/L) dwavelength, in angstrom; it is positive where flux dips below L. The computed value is 1.7 angstrom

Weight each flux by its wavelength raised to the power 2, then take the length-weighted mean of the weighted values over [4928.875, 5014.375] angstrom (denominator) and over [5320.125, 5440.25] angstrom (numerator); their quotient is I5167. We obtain 1.23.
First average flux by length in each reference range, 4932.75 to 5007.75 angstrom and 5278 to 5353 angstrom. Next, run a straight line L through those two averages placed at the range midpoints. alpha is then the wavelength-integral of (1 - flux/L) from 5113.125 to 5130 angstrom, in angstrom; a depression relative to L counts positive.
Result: 1.9 angstrom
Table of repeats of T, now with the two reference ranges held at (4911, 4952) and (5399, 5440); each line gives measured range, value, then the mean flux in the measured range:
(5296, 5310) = -0.06 mag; 21.7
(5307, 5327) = -0.07 mag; 22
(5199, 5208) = 0.21 mag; 16.8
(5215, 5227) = 0.04 mag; 19.6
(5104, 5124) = 0.16 mag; 17.5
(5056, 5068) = 0.06 mag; 19.1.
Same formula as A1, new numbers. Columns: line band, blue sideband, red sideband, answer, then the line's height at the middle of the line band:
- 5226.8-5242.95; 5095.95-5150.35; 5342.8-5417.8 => -2.07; 19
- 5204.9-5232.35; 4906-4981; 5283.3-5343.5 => 3.77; 21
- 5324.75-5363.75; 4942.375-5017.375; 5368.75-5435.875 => 0.13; 20.6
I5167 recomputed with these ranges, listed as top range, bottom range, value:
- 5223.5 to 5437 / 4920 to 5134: 1.24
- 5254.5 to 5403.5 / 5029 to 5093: 1.28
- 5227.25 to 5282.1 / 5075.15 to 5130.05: 1.22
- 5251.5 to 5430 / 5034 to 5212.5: 1.36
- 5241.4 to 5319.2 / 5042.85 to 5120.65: 1.25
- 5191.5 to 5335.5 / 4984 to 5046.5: 1.17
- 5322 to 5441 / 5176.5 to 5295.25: 1.17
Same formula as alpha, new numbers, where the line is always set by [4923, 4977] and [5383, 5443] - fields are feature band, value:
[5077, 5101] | 3.9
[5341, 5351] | 0.2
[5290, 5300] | -0.6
